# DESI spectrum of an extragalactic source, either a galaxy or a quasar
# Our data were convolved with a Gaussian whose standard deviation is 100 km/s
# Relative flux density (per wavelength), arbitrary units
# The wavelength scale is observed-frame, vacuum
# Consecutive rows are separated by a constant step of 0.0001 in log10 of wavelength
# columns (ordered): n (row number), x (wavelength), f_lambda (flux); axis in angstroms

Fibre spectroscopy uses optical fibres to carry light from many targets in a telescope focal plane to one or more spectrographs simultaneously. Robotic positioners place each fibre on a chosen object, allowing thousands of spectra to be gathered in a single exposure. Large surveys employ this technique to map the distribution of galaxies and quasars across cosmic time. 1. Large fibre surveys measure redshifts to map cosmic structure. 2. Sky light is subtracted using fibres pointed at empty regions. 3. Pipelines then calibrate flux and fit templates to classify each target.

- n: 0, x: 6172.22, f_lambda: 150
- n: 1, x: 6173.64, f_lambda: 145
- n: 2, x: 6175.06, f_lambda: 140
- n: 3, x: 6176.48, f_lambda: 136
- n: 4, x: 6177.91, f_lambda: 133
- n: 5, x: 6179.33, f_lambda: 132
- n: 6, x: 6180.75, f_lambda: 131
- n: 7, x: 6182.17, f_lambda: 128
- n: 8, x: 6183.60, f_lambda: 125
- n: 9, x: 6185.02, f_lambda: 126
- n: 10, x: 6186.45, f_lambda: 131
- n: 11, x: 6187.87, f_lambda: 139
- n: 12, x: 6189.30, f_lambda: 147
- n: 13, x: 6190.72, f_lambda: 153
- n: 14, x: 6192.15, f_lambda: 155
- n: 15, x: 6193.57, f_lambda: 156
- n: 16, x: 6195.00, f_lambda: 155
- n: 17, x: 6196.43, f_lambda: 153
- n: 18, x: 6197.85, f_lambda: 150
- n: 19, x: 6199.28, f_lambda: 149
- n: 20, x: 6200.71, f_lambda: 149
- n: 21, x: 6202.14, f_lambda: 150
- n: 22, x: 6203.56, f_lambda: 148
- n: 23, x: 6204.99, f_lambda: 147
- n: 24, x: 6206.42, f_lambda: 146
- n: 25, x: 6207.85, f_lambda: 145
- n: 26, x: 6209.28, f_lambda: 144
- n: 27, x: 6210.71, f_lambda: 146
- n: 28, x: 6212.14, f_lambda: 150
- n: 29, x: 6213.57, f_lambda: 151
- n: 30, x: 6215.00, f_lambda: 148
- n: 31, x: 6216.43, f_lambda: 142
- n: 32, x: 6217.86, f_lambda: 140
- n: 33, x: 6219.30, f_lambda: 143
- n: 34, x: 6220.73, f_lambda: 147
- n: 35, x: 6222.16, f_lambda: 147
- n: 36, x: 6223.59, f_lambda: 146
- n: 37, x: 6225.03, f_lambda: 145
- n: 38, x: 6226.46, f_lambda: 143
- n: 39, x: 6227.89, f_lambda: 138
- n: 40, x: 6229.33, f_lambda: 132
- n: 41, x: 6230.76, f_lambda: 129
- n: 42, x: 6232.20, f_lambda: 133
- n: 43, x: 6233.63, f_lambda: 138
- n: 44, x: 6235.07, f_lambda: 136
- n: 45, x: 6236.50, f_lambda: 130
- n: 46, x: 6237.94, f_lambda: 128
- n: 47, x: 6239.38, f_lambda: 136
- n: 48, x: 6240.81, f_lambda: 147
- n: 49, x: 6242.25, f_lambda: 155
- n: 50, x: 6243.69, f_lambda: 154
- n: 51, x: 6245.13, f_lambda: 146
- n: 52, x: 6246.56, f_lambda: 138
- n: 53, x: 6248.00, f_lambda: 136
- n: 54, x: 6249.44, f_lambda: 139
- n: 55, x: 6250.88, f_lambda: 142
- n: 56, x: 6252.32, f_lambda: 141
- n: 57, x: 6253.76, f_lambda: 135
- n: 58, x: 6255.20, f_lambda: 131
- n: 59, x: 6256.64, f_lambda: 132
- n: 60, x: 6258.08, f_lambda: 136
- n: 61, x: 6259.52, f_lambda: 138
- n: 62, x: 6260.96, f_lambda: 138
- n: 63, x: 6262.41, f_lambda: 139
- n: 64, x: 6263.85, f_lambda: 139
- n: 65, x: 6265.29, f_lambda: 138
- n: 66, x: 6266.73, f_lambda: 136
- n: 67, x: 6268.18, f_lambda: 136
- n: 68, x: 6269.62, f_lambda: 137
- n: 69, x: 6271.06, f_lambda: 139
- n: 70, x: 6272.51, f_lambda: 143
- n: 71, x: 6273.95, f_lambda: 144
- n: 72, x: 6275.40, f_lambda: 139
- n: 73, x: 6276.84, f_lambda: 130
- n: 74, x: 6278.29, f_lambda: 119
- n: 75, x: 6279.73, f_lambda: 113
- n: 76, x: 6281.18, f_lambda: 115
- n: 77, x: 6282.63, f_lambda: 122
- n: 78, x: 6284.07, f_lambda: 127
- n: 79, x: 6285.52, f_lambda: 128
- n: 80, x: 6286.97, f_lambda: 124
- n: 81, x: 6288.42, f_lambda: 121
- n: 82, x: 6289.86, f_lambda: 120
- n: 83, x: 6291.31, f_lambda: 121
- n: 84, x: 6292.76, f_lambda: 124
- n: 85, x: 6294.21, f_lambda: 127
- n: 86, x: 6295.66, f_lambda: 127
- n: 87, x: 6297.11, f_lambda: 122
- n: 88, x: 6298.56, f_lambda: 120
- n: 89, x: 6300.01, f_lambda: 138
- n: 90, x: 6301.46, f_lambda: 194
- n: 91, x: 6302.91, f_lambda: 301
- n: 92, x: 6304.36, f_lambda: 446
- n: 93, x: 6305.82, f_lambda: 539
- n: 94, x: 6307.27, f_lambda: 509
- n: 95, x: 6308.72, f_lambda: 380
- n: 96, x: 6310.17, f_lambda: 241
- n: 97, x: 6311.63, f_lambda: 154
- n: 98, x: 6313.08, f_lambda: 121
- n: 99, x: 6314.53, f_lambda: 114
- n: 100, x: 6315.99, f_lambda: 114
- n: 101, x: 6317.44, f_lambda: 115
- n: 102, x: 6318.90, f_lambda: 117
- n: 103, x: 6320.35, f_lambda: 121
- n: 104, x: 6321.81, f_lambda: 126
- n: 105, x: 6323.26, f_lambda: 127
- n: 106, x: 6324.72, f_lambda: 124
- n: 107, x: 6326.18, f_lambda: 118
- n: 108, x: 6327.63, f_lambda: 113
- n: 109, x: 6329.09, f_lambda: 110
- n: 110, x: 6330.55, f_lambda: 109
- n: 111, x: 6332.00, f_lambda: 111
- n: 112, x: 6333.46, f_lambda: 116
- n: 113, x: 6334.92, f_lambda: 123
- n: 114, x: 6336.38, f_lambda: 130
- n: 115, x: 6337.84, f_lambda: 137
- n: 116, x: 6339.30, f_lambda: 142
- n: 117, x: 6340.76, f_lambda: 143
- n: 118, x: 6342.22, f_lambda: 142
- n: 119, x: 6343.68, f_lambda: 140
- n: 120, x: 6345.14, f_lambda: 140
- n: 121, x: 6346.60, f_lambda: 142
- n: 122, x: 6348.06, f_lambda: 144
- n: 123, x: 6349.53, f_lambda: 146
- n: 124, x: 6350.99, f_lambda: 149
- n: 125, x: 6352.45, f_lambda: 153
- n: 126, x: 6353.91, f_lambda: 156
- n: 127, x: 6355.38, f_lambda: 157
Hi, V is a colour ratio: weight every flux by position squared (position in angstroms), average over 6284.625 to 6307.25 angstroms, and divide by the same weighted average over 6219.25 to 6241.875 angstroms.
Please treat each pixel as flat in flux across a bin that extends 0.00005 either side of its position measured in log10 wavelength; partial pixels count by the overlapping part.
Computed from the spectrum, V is 1.47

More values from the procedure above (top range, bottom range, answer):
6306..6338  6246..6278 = 1.21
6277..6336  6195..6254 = 1.18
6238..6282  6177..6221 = 0.97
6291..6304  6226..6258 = 1.19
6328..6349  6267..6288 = 1.03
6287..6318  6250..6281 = 1.54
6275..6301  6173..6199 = 0.91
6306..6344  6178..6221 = 1.15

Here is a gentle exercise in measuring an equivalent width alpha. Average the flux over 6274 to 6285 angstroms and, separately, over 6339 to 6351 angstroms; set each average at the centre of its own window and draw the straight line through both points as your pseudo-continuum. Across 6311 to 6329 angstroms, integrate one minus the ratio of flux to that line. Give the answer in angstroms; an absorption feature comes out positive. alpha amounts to 1.9 angstroms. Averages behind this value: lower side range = 125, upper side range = 143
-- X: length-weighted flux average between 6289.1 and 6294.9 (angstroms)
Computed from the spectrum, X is 123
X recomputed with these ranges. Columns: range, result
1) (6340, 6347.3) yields 141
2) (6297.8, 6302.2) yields 151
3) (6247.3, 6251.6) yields 139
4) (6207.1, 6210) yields 144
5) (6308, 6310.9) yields 310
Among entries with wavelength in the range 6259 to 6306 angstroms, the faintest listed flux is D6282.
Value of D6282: 113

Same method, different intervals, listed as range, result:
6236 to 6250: 128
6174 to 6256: 125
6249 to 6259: 131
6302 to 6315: 114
